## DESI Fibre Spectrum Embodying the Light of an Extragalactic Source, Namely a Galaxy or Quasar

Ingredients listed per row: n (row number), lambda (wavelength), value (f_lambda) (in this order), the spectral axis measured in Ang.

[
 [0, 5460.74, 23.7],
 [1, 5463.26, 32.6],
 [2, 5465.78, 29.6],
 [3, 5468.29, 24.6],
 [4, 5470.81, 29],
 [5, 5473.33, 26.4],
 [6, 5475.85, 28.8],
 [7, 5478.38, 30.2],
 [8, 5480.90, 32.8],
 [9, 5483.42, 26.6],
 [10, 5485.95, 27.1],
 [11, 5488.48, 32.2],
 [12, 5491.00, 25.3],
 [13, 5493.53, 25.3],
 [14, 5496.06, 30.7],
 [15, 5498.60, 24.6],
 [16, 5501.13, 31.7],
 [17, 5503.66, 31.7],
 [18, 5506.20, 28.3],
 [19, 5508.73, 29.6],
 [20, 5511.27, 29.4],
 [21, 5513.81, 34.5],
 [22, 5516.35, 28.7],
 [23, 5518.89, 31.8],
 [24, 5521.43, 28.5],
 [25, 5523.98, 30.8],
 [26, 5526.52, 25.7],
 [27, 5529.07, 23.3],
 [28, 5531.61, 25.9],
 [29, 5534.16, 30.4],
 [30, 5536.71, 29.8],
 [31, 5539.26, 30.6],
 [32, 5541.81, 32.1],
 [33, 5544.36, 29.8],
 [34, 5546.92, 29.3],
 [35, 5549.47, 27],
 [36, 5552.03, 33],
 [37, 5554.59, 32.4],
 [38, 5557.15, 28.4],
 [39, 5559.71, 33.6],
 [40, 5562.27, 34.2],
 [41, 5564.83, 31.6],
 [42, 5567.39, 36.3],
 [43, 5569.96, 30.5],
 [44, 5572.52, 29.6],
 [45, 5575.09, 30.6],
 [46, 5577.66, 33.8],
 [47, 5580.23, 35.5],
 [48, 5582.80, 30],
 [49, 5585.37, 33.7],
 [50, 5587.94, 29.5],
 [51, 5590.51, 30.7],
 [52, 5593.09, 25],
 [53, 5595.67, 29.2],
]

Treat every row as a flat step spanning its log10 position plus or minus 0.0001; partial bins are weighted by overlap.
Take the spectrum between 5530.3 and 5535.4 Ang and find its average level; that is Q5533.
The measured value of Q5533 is 28.1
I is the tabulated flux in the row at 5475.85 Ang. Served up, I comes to 28.8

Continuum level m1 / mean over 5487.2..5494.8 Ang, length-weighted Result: 27.6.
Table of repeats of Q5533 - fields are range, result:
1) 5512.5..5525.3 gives 30.8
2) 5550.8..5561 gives 31.8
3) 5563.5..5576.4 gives 31.7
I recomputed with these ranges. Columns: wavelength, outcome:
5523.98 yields 30.8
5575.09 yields 30.6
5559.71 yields 33.6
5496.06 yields 30.7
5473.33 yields 26.4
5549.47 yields 27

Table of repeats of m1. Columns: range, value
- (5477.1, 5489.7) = 29.8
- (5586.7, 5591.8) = 30.1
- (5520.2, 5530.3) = 27.1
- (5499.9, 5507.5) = 30.6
